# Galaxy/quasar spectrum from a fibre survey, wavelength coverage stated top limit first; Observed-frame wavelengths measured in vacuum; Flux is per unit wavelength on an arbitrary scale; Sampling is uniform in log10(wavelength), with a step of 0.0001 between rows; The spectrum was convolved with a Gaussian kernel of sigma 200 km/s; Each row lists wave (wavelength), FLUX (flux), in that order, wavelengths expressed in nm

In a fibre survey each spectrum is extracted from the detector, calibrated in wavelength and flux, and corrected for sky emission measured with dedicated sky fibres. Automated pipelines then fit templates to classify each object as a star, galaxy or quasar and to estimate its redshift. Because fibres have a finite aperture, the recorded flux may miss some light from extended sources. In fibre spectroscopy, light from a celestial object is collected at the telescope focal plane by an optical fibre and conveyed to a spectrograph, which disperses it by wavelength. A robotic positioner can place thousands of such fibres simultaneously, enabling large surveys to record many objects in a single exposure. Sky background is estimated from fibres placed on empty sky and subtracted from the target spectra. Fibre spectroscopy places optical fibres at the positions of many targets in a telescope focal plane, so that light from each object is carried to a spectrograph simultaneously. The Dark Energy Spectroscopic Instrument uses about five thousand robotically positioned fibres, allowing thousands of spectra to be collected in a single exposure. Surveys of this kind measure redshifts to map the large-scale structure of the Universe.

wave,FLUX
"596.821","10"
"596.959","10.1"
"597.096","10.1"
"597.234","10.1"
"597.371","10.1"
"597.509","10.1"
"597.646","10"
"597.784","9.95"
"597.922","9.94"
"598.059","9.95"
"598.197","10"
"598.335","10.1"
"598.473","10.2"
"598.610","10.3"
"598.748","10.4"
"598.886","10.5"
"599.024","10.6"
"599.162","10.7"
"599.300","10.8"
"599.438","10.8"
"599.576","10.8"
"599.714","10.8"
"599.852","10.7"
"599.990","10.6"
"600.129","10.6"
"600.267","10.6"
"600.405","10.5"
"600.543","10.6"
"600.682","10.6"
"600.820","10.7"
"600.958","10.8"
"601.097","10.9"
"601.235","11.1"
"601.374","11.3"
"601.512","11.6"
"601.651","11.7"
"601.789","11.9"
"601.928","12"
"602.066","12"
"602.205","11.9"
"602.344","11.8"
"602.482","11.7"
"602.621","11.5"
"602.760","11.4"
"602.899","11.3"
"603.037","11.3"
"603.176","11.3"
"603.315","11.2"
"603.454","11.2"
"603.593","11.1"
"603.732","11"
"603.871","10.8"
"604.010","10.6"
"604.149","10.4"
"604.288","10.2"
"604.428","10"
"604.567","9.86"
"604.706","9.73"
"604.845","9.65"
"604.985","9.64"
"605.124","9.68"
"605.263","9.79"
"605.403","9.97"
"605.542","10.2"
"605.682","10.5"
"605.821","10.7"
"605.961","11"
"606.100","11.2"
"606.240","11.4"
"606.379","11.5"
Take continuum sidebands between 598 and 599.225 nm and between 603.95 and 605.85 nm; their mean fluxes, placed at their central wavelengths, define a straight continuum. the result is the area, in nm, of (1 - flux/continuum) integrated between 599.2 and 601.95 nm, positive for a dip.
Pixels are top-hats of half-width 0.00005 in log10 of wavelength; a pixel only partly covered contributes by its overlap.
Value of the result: -0.20 nm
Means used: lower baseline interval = 10.3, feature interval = 10.9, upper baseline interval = 10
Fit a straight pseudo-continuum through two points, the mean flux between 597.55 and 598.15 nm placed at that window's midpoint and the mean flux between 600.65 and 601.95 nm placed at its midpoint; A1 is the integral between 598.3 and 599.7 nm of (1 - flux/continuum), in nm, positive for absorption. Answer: -0.02 nm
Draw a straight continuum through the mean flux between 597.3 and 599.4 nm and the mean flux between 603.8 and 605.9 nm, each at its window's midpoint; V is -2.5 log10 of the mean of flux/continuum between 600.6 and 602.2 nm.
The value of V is -0.12 mag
